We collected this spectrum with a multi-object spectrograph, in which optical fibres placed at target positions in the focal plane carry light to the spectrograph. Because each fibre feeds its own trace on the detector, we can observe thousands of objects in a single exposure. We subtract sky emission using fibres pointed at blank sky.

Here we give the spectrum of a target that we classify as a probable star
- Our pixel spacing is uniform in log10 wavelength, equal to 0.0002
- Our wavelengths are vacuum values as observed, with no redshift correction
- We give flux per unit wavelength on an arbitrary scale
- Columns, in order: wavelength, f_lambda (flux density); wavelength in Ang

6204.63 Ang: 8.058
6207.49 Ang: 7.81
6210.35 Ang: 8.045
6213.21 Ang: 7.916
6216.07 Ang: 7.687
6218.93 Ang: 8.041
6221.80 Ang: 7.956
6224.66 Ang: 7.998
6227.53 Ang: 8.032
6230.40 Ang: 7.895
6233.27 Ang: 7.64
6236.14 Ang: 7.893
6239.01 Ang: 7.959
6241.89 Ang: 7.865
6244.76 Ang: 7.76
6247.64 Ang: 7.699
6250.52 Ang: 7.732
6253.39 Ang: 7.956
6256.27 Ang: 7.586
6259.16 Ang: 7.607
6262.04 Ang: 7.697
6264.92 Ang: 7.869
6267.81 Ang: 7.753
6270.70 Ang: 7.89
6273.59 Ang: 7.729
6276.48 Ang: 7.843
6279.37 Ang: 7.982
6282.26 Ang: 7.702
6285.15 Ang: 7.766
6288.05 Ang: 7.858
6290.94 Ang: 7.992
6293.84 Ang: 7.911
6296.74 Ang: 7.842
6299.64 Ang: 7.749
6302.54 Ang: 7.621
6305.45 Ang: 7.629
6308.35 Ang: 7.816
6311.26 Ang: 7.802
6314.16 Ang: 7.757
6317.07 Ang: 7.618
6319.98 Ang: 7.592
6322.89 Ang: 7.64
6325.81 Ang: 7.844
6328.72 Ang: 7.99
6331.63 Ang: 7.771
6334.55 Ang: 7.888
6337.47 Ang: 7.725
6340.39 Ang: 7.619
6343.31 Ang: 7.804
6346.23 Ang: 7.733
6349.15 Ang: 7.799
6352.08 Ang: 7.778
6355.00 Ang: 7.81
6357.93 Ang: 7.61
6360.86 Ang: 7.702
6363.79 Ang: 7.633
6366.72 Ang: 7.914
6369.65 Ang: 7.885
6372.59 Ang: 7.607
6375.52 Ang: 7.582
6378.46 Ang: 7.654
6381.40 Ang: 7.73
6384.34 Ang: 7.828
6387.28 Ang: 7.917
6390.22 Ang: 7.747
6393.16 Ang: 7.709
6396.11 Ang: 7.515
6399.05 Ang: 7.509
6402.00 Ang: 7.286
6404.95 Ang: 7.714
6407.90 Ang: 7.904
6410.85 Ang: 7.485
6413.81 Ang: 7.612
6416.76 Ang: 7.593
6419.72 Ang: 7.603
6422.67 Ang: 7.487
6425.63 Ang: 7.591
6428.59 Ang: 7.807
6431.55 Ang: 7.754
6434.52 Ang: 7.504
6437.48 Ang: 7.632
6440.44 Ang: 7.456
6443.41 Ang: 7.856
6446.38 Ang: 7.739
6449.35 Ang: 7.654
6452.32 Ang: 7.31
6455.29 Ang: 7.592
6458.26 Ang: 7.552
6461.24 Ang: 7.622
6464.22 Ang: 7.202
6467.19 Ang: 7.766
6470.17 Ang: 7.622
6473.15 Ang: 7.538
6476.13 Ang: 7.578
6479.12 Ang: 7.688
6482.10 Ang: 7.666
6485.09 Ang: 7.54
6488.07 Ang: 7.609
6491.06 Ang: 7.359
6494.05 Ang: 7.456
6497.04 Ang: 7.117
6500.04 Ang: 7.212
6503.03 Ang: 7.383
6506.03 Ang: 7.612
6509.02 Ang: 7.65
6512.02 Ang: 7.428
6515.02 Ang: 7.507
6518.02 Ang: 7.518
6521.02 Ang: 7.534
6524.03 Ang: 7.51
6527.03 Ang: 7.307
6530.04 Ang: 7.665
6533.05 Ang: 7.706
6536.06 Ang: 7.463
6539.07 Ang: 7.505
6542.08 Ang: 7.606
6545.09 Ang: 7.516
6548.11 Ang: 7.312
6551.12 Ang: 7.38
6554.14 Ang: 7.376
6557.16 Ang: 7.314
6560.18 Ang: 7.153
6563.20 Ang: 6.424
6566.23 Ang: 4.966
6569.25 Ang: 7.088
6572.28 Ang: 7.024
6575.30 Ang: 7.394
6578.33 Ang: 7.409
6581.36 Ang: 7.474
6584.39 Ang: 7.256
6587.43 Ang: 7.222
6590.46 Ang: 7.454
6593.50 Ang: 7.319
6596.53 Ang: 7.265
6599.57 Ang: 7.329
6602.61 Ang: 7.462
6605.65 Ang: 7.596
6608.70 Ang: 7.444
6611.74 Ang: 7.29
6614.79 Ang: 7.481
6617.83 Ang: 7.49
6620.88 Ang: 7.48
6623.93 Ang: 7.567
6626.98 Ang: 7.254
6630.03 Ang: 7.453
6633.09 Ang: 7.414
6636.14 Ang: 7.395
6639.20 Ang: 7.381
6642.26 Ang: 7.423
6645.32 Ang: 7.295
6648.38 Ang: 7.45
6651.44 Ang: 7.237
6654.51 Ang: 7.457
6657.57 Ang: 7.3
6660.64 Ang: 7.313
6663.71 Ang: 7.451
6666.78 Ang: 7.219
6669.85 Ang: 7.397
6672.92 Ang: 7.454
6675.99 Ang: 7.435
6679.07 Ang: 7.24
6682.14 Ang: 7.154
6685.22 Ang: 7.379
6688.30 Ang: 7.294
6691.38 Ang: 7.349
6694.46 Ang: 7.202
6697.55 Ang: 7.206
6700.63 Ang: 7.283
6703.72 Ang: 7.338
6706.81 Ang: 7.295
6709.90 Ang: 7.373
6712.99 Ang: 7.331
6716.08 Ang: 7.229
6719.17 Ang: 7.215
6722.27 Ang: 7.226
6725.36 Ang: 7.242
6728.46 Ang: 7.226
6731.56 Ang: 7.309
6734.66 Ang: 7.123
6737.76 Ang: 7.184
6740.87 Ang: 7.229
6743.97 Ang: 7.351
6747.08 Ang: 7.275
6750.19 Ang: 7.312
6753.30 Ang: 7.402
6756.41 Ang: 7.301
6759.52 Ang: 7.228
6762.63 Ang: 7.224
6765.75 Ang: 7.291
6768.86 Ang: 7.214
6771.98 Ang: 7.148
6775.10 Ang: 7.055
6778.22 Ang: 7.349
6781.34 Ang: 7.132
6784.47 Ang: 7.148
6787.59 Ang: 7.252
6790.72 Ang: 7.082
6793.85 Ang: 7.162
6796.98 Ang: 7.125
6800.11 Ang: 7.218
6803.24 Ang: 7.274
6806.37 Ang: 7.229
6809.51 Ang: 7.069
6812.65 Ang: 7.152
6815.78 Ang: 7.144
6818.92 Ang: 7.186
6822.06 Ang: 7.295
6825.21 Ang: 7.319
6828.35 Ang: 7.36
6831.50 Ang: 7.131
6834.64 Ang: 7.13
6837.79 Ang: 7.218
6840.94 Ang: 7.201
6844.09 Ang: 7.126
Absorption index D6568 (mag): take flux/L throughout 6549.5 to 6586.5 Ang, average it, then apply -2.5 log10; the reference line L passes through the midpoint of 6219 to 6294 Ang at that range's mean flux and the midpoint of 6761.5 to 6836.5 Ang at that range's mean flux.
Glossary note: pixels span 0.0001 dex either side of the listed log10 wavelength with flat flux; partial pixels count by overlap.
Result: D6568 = 0.07 mag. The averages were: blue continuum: 7.83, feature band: 7.03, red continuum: 7.2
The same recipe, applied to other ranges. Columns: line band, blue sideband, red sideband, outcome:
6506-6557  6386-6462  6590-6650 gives 0.00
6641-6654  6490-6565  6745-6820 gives -0.01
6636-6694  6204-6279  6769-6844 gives 0.00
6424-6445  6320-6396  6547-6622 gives -0.01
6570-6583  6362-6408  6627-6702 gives 0.02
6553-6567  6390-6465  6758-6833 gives 0.11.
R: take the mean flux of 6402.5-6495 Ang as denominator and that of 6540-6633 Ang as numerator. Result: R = 0.96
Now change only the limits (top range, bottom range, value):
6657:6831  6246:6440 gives 0.94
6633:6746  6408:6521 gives 0.97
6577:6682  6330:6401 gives 0.96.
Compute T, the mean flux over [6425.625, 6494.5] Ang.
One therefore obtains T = 7.59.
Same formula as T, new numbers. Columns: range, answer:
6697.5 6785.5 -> 7.25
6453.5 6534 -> 7.51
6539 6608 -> 7.21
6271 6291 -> 7.83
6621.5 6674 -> 7.38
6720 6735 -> 7.23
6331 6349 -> 7.76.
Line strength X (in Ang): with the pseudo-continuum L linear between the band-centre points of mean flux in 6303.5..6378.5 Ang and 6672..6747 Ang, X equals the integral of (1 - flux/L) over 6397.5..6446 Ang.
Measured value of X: 0.1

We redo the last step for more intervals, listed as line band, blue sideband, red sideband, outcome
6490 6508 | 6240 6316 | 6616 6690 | 0.4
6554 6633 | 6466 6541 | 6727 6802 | 1.9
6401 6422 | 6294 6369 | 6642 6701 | 0.1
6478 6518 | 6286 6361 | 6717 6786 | 0.4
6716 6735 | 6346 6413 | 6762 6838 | 0.1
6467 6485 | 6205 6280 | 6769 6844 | -0.1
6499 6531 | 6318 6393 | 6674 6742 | 0.2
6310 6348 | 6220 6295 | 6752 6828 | 0.0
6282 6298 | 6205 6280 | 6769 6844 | -0.1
